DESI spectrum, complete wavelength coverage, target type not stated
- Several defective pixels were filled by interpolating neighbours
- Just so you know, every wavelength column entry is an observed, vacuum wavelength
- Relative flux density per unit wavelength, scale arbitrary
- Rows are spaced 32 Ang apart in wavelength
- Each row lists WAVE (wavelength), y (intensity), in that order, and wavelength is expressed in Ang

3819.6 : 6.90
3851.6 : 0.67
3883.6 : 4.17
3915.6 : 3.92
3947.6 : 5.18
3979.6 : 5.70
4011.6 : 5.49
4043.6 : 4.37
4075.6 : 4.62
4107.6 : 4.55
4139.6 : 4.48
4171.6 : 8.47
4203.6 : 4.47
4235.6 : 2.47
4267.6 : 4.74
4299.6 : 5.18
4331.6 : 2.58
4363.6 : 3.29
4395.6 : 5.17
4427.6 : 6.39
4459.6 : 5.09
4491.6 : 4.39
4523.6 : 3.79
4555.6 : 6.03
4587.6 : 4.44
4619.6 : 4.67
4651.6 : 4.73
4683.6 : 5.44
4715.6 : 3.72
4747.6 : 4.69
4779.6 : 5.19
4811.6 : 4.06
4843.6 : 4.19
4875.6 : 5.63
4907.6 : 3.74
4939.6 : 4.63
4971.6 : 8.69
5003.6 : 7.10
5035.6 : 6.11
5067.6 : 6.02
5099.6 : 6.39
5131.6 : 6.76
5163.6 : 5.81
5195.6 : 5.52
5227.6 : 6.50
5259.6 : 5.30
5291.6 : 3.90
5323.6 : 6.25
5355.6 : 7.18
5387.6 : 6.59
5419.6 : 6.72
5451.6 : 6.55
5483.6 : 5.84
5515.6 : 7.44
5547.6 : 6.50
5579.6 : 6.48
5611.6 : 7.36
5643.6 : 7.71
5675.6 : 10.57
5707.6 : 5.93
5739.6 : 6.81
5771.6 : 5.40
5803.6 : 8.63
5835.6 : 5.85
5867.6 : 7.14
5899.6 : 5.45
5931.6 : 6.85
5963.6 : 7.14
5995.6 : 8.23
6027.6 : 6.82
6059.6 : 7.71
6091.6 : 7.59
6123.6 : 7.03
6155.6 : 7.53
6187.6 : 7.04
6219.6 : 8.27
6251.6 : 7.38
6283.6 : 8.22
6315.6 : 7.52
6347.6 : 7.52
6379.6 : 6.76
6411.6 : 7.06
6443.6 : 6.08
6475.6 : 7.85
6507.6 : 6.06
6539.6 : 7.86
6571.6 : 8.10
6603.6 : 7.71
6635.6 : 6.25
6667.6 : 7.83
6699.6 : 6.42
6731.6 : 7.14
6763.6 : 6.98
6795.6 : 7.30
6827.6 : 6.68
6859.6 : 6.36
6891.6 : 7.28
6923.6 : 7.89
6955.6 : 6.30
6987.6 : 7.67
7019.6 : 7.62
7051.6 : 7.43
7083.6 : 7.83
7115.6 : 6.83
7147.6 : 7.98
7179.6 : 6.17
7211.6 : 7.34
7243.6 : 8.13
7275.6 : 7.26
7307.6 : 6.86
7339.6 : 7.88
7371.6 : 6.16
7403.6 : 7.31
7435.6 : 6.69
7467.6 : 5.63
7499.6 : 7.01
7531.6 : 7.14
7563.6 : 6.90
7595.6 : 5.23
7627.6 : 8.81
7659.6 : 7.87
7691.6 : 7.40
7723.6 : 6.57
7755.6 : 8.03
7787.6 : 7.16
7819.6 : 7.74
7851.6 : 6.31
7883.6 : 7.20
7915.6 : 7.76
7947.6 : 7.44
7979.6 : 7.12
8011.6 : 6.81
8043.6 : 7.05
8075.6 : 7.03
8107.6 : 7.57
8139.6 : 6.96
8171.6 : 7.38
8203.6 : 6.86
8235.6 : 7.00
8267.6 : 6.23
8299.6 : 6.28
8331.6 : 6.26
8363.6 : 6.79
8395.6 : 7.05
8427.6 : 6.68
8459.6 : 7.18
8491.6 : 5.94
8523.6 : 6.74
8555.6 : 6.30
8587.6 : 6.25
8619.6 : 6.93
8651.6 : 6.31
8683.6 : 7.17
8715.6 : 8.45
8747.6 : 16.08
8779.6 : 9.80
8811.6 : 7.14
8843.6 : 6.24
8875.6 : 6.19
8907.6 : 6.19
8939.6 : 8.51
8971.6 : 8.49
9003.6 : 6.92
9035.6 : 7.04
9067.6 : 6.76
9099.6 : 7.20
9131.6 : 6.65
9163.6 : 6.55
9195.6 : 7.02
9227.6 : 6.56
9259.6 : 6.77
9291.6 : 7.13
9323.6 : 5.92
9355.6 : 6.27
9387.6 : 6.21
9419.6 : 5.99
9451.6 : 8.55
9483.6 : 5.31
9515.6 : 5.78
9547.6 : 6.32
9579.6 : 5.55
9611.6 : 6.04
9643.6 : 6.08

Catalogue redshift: 0.332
